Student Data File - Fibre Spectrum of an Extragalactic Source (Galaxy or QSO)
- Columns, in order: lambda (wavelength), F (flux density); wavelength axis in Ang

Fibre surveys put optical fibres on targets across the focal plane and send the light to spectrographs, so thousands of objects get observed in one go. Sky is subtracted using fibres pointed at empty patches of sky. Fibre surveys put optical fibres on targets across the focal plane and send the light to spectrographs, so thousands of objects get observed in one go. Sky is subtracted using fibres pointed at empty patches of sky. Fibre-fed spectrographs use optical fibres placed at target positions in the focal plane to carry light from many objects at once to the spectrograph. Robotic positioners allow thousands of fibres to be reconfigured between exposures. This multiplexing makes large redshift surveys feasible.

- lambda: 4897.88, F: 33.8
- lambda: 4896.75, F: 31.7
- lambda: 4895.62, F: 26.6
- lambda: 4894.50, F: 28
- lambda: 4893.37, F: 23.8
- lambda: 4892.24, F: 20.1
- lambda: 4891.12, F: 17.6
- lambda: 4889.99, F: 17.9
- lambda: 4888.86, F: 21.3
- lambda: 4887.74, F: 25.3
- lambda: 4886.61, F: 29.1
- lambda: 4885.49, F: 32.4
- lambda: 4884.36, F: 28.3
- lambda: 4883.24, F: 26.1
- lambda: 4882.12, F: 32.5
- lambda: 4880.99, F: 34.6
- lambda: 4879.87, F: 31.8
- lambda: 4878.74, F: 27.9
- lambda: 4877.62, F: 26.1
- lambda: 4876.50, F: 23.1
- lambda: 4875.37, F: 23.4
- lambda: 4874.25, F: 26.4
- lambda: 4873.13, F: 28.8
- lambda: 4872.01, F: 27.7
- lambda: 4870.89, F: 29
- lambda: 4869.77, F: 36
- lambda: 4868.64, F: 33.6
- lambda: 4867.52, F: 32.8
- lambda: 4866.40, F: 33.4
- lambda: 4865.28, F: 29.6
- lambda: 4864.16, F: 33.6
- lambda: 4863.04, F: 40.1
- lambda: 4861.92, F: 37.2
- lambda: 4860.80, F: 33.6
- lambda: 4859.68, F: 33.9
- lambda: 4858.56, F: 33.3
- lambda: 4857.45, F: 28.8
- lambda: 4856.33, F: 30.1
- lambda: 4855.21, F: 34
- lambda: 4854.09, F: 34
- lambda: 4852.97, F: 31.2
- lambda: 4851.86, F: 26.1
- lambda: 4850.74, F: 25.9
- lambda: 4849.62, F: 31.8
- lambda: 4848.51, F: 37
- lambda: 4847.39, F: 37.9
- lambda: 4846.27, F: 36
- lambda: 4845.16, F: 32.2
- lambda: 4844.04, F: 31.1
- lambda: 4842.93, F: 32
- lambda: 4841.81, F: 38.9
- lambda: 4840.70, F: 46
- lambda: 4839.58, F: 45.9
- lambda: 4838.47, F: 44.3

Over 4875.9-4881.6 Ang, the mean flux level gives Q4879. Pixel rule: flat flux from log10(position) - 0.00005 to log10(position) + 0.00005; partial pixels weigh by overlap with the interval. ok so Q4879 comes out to 28.7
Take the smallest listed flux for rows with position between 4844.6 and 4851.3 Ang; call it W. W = 25.9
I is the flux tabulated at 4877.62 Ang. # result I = 26.1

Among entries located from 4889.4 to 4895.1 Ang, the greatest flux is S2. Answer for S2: 28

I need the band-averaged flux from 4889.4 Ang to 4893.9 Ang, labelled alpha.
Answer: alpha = 19.8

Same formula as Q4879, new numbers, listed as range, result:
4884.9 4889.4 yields 27.1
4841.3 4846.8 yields 34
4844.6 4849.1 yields 35.8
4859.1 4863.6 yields 36.2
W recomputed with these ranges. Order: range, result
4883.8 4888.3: 25.3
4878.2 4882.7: 27.9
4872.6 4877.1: 23.1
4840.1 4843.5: 32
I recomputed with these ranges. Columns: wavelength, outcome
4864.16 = 33.6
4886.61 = 29.1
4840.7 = 46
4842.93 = 32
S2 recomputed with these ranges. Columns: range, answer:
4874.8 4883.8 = 34.6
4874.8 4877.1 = 23.4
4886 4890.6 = 29.1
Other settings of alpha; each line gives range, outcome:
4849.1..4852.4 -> 27.8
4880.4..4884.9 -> 30.4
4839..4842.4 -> 43.5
